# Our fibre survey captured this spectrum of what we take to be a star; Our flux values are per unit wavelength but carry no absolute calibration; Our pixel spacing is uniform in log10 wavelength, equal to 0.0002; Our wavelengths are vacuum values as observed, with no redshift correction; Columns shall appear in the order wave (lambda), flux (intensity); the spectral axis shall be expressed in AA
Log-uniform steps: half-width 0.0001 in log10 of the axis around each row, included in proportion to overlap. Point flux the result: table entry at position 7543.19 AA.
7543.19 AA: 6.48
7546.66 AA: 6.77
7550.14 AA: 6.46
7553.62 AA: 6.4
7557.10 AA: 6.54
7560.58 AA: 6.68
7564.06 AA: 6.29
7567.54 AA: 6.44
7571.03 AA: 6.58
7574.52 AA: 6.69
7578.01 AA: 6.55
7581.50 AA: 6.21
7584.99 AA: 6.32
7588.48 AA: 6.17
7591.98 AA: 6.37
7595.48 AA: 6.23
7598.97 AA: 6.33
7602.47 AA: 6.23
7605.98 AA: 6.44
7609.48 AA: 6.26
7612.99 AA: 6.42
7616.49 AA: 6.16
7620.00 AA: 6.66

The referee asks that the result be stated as 6.48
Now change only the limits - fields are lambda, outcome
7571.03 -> 6.58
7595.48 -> 6.23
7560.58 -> 6.68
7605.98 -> 6.44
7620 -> 6.66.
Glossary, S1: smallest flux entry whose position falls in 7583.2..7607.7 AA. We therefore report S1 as 6.17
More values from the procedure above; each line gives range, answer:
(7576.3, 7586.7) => 6.21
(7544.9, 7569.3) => 6.29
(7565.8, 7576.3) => 6.44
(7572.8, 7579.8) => 6.55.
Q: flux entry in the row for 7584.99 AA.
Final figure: 6.32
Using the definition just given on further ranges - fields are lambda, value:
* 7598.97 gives 6.33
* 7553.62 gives 6.4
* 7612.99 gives 6.42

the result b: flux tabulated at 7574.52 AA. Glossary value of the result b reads 6.69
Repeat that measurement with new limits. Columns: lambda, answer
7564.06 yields 6.29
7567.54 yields 6.44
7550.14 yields 6.46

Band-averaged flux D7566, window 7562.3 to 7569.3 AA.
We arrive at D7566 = 6.37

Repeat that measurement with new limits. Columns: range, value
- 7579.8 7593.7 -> 6.27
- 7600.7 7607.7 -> 6.33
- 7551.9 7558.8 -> 6.47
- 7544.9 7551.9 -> 6.61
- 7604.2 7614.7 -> 6.37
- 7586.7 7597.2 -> 6.25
